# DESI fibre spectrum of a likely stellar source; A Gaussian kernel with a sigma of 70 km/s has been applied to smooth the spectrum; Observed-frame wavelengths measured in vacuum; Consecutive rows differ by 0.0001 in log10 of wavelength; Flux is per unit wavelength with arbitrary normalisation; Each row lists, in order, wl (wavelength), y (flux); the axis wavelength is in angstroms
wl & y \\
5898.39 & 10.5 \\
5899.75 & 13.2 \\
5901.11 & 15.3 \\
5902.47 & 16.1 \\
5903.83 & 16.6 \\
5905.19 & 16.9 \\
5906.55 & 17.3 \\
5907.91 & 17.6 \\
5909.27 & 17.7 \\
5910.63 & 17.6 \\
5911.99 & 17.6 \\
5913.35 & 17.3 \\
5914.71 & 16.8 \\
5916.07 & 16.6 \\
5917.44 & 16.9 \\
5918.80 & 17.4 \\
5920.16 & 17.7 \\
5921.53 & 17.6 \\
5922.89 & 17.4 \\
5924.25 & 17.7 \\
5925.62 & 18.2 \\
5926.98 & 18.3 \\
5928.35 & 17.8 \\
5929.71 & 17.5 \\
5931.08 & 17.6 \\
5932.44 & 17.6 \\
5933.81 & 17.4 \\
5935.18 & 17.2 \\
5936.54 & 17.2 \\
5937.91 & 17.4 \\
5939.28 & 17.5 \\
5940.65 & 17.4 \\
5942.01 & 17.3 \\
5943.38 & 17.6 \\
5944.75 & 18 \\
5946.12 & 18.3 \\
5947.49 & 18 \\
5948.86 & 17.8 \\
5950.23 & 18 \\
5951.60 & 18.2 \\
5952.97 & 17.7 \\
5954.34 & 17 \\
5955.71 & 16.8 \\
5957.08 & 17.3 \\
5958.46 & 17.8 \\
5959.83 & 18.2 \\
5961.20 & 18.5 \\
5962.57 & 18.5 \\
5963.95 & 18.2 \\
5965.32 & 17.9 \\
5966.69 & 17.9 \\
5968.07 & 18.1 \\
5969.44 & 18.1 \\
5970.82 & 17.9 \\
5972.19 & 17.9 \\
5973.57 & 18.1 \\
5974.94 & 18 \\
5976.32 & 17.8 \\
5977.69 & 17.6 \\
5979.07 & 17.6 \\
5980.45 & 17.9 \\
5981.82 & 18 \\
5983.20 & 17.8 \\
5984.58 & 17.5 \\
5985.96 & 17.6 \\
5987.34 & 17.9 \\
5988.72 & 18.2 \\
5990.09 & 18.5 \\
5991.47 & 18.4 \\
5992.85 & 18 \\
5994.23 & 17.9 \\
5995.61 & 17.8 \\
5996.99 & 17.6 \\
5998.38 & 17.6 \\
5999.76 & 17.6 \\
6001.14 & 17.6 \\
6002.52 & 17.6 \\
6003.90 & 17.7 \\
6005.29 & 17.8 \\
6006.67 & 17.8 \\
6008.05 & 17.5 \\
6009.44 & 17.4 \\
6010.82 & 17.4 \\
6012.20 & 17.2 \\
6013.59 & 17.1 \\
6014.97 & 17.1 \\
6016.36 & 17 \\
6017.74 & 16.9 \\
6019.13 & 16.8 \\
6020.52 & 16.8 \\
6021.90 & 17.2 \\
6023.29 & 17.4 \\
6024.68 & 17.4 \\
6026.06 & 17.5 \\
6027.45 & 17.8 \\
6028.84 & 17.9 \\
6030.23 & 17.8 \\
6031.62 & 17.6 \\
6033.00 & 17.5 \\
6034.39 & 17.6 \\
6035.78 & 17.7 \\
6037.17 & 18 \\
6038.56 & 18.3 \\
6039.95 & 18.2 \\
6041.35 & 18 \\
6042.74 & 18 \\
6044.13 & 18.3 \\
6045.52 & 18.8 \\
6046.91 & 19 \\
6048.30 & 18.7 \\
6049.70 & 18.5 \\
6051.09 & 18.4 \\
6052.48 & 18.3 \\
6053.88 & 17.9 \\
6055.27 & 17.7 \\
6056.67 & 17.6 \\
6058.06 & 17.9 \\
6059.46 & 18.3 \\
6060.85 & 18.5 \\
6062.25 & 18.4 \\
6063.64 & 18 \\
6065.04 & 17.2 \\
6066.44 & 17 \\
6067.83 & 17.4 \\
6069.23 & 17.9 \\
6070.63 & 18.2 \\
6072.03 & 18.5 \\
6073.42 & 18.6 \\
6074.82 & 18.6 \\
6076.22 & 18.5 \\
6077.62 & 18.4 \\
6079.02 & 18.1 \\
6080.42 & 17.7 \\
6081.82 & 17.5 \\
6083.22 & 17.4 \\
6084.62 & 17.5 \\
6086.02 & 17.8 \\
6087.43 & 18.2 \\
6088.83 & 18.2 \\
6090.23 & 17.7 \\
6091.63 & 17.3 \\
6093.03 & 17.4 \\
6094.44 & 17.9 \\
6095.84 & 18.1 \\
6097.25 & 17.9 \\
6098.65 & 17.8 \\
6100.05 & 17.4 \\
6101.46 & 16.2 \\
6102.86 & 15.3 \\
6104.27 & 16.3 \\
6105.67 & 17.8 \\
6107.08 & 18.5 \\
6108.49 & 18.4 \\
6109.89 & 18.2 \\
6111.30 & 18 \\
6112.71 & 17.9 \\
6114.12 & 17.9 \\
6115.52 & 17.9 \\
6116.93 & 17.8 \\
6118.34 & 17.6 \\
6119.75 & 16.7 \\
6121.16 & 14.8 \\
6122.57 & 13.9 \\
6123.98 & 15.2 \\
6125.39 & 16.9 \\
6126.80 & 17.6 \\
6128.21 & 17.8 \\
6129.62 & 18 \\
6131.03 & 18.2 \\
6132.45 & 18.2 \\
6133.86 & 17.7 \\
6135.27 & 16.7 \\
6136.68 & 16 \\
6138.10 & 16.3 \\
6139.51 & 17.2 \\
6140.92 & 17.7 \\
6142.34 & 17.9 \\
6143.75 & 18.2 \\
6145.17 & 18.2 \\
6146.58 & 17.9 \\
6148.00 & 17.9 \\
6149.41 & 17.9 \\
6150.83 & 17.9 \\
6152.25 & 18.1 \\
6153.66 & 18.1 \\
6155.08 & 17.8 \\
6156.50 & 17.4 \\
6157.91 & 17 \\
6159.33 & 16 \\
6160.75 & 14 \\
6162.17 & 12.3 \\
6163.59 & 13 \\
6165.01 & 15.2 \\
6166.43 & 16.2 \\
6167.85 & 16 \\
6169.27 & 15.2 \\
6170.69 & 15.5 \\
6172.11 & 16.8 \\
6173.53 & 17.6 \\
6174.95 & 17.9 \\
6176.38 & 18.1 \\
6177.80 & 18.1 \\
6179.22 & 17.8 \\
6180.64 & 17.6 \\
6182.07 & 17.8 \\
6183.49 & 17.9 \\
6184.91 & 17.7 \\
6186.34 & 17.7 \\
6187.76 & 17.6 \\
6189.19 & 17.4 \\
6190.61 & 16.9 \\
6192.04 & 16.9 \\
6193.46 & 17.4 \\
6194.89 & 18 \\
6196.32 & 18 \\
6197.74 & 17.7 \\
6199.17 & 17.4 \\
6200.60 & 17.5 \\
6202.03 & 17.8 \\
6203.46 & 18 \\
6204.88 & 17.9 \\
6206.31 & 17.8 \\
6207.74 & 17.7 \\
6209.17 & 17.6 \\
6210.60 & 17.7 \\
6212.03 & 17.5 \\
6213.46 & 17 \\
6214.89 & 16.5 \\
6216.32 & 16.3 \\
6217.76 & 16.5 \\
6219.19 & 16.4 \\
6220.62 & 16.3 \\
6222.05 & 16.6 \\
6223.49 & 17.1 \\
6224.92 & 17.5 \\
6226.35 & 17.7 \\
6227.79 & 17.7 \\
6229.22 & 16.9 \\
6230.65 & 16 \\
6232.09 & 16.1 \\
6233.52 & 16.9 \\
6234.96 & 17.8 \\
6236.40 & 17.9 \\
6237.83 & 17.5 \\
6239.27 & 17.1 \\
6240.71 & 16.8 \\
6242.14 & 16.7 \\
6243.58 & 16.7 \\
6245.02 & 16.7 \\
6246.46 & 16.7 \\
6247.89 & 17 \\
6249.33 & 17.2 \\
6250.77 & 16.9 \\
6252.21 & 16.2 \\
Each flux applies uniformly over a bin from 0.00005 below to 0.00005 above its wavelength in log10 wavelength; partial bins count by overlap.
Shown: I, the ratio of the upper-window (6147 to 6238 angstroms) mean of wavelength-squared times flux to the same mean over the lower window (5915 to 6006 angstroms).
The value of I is 1.0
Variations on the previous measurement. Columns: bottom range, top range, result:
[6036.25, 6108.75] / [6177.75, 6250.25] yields 1.01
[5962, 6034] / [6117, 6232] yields 1.02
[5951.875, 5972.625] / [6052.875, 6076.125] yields 1.04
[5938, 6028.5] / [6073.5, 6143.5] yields 1.03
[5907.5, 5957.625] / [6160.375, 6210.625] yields 1.05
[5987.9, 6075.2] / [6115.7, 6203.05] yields 1.00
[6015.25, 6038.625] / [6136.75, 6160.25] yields 1.04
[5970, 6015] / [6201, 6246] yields 1.04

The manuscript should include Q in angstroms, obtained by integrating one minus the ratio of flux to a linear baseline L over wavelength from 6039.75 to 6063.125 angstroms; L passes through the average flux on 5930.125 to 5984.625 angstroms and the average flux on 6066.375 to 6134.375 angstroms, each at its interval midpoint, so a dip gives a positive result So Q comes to -0.85 angstroms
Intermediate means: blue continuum 17.8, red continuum 17.6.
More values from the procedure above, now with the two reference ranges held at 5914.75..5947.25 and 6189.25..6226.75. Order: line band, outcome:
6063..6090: -0.8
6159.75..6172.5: 1.8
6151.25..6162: 0.4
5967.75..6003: -0.8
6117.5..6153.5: 0.3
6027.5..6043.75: -0.4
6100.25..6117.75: -0.1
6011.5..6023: 0.3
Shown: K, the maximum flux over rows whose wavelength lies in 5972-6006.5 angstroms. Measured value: 18.5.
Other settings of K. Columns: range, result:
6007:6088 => 19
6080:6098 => 18.2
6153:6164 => 18.1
